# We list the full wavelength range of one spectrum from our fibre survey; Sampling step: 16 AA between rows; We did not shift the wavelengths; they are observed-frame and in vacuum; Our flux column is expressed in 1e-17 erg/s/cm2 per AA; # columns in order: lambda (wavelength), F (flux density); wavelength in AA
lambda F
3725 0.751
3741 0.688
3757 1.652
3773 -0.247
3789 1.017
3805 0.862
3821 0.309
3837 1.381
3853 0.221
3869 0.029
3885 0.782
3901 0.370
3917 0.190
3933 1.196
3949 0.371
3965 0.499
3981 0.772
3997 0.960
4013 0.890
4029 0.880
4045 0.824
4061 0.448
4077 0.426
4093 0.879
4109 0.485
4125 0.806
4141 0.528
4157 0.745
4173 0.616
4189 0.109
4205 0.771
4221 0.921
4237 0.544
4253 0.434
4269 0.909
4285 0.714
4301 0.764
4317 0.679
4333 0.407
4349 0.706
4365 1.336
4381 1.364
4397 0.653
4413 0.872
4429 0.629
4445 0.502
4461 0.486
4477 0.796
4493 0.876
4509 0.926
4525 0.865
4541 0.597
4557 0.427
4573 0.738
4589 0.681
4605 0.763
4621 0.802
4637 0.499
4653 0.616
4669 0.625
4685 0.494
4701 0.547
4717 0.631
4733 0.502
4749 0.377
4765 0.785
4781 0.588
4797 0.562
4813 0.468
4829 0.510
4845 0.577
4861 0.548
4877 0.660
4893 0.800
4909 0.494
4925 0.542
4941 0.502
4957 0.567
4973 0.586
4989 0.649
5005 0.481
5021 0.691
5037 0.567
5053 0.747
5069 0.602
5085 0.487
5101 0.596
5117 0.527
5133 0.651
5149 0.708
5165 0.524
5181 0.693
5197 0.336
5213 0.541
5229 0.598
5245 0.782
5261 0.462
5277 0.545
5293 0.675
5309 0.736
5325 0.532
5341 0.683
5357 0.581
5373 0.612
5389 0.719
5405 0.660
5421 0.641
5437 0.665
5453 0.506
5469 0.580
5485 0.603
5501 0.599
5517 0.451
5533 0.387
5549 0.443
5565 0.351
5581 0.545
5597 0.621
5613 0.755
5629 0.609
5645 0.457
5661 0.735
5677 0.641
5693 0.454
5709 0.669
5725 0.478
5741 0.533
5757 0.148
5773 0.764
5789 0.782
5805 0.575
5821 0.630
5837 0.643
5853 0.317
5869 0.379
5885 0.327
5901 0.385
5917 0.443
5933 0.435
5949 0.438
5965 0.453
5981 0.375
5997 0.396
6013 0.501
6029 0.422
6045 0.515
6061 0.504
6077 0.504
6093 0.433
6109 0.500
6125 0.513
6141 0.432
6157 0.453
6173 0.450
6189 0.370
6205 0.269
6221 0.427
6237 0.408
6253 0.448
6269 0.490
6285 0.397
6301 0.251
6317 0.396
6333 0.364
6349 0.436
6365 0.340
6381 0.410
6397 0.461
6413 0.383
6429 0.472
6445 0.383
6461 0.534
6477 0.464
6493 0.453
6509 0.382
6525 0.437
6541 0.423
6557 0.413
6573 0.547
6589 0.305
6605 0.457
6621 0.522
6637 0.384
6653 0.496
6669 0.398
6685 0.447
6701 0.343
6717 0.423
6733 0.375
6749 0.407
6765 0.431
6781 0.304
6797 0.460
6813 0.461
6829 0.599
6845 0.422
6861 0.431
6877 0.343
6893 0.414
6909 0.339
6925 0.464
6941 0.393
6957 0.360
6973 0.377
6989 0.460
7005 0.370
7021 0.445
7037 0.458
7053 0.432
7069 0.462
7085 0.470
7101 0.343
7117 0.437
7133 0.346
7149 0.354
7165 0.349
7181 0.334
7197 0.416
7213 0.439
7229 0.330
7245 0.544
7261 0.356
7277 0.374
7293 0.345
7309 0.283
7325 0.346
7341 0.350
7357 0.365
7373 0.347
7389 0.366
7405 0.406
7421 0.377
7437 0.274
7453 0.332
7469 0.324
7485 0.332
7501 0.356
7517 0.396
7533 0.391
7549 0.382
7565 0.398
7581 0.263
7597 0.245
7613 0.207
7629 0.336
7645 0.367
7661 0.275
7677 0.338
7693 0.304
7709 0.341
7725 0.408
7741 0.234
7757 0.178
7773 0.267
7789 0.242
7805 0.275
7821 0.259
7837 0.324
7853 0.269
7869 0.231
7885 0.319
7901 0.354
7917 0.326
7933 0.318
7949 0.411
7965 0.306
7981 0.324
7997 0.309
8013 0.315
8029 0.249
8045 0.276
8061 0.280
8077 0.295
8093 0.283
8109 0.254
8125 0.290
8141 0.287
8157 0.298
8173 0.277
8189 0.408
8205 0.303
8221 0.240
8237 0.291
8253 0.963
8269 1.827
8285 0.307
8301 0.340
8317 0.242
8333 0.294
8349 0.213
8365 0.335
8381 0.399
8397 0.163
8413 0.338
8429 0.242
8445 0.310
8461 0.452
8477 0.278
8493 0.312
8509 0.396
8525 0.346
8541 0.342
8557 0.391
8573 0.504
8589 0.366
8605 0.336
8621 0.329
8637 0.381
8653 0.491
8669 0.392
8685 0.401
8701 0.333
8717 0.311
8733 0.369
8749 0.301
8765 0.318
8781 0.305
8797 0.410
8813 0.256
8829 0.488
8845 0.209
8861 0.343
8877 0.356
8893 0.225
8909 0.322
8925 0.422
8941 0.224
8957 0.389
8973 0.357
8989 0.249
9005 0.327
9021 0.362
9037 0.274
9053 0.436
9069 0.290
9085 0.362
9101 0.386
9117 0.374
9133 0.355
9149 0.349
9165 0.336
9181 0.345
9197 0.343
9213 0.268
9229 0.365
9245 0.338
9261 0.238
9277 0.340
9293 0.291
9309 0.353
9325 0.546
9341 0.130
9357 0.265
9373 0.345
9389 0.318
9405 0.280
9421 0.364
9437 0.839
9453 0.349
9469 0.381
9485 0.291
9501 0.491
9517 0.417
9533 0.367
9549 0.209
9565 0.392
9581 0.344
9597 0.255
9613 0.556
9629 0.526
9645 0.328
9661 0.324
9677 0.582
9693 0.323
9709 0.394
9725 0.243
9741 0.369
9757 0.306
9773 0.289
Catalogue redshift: 1.216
